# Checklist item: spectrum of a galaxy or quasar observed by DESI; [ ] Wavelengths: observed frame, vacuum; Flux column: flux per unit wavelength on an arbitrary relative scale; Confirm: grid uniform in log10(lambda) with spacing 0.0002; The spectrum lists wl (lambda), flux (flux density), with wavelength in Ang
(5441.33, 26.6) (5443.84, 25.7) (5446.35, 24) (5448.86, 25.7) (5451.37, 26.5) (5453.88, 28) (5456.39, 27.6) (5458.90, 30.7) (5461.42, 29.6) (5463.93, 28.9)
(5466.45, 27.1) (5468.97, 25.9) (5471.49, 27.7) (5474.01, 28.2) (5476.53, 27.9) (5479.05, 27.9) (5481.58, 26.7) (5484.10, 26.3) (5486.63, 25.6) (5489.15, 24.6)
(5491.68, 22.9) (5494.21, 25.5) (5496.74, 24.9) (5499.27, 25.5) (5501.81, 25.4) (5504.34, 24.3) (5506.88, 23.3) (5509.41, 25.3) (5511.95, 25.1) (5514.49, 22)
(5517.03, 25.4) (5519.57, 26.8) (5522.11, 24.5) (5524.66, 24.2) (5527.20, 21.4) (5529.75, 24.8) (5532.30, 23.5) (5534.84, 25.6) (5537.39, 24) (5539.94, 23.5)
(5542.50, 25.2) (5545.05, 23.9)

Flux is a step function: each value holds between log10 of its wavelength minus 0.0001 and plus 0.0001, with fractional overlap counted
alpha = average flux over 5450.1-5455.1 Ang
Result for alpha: 27.2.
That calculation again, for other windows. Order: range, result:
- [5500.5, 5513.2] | 24.7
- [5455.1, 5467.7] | 28.8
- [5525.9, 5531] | 23.1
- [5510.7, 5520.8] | 24.8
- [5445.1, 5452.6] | 25.4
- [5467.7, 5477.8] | 27.4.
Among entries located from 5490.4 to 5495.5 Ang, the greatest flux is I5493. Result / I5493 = 25.5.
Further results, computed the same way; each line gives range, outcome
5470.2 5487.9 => 28.2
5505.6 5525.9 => 26.8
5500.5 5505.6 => 25.4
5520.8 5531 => 24.8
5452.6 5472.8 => 30.7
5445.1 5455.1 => 28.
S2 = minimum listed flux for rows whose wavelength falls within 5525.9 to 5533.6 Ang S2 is 21.4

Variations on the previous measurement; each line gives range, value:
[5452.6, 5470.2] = 25.9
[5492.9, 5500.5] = 24.9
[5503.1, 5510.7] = 23.3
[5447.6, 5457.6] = 25.7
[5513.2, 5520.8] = 22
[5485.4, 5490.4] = 24.6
